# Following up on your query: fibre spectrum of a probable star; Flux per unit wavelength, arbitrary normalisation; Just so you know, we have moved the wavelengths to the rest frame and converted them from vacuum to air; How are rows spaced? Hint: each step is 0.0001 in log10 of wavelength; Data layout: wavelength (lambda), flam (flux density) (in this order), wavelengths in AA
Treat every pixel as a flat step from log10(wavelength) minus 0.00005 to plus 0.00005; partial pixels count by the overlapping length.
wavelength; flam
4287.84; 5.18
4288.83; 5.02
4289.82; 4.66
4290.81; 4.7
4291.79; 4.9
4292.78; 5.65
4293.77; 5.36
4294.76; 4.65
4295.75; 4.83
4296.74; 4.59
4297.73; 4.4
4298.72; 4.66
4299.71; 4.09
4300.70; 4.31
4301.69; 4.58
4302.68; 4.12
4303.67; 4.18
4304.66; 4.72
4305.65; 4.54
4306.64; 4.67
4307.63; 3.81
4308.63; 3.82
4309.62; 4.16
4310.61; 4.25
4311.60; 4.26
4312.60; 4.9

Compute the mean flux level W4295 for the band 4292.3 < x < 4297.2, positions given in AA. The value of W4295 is 5.01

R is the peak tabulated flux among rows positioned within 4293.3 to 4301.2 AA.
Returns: 5.36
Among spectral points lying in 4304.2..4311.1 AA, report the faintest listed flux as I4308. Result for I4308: 3.81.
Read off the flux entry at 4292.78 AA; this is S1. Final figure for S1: 5.65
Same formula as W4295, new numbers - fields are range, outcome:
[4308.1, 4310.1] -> 3.97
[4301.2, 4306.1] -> 4.43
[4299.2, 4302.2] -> 4.33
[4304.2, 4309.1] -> 4.31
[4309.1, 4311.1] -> 4.21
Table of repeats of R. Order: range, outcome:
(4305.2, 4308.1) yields 4.67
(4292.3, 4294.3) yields 5.65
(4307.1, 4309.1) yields 3.82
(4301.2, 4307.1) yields 4.72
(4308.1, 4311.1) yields 4.25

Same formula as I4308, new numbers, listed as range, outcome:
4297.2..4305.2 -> 4.09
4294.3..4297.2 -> 4.59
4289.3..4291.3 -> 4.66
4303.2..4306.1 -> 4.18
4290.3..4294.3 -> 4.7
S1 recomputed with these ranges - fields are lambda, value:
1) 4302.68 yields 4.12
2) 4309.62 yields 4.16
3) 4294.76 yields 4.65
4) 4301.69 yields 4.58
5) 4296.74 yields 4.59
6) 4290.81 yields 4.7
